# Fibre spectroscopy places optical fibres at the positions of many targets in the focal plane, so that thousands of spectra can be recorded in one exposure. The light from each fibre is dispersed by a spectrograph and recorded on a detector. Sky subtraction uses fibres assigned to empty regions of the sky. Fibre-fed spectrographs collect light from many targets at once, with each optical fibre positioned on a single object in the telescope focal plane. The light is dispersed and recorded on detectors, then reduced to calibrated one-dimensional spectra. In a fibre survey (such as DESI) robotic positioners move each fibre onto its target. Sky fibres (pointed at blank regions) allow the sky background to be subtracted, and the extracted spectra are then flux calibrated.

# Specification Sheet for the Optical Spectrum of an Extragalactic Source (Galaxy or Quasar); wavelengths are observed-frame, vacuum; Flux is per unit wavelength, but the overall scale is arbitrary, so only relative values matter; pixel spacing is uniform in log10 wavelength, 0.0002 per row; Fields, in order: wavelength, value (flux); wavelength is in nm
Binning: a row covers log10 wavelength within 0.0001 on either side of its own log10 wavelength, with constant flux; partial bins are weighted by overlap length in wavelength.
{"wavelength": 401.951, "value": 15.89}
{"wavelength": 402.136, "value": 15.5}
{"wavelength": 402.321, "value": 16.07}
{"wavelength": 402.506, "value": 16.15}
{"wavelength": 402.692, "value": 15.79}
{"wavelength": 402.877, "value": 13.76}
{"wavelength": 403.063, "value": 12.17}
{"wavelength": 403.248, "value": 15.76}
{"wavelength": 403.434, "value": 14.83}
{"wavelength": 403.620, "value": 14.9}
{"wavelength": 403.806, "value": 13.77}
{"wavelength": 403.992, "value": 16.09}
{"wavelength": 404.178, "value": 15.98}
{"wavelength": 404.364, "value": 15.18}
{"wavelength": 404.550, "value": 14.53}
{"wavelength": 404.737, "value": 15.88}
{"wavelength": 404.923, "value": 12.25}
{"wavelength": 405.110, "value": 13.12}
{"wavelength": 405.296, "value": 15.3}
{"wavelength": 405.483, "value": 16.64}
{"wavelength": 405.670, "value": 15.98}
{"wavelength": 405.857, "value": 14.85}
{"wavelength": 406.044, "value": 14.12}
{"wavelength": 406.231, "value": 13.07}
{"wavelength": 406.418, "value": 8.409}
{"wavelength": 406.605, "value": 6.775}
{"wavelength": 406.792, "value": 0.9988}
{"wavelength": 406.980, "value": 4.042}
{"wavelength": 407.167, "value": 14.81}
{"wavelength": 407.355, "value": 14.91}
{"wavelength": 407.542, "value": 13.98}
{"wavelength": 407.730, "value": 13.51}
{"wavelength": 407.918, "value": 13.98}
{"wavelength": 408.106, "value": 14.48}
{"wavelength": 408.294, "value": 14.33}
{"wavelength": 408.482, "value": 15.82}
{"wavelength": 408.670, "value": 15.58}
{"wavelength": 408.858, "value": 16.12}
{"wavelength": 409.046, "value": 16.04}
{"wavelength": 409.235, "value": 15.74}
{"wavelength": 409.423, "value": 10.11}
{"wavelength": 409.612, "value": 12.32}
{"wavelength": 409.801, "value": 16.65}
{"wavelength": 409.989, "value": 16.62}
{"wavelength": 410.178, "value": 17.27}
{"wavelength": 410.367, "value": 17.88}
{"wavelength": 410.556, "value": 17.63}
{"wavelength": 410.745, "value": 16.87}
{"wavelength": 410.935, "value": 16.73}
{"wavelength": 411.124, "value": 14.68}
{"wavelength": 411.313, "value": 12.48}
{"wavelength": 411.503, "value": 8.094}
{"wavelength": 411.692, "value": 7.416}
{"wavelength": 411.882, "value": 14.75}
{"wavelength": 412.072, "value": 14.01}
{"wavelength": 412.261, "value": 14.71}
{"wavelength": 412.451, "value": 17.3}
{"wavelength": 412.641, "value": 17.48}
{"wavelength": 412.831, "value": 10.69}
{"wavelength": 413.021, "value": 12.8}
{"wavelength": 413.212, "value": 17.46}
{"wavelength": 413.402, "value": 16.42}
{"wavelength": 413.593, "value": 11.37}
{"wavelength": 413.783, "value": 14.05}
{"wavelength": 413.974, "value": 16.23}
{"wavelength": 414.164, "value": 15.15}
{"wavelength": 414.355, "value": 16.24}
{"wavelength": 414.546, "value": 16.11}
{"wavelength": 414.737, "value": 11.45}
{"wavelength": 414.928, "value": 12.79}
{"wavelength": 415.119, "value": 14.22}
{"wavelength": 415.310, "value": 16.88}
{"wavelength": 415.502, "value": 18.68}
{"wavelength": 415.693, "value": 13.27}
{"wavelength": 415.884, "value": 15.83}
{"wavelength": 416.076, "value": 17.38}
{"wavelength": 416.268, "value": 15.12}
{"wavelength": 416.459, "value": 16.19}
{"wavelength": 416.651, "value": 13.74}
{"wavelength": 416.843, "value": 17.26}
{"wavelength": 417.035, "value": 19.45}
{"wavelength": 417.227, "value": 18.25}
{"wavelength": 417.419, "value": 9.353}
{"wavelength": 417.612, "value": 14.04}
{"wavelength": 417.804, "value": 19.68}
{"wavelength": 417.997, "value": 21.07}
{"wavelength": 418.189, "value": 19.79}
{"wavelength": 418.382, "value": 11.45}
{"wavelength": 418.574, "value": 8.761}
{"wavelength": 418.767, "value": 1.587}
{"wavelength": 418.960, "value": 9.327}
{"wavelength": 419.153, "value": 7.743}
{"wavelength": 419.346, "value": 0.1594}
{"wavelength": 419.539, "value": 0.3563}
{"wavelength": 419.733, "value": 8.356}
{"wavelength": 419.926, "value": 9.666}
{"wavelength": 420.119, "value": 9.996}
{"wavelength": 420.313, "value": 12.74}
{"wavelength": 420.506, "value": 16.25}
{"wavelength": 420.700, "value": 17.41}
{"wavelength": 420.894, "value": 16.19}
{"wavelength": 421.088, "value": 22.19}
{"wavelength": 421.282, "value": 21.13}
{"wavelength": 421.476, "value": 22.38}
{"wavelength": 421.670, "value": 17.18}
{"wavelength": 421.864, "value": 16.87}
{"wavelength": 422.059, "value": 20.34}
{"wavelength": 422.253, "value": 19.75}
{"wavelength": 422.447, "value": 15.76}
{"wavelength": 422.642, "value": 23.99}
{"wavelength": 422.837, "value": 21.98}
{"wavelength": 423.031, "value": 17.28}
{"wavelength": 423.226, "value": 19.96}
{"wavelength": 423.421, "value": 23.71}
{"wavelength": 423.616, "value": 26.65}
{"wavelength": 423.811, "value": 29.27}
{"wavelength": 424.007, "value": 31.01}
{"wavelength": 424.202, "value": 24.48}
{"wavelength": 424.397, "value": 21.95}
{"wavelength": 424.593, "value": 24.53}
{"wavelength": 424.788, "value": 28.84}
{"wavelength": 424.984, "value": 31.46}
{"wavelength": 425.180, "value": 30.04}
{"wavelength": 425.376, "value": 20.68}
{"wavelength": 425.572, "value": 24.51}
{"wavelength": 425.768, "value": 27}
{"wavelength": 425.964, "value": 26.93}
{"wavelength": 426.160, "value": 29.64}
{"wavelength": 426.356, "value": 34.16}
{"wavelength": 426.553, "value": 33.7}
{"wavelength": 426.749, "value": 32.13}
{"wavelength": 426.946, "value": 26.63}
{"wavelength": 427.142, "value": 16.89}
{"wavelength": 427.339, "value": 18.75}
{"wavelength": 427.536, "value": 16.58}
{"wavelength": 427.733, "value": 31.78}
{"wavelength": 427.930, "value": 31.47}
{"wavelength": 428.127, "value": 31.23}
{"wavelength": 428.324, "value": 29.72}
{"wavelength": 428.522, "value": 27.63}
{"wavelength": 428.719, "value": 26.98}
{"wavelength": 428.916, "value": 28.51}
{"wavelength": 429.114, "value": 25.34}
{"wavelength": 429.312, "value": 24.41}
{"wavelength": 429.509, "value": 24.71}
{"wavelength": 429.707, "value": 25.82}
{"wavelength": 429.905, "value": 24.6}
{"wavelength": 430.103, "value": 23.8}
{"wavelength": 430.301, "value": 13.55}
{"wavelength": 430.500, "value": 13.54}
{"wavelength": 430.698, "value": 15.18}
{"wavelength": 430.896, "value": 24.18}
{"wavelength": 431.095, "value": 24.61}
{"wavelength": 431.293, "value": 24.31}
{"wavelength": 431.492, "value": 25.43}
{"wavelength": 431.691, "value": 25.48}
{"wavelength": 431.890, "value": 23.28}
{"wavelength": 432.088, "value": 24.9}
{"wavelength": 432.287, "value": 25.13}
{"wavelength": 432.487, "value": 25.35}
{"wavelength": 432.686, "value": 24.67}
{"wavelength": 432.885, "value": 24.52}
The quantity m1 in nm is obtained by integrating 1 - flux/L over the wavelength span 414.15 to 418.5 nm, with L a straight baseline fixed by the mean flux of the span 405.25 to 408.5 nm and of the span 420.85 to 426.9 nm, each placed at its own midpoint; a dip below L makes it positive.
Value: 0.762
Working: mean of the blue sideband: 12.4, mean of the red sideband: 24.5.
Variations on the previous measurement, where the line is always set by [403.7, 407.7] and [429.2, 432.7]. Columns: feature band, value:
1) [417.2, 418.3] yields 0.050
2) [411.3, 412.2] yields 0.232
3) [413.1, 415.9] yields 0.229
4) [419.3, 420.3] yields 0.645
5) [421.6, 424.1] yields -0.269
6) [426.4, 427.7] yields -0.218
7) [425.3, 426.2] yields -0.206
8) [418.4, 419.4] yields 0.657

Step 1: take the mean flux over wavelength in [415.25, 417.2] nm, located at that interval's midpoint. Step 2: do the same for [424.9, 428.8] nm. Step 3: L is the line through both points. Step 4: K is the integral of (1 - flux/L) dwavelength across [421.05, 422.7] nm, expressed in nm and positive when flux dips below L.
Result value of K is 0.18 nm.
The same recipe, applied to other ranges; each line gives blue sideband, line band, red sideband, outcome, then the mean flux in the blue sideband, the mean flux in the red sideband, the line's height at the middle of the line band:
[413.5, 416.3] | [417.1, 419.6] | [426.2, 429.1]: 0.96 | 15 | 27.6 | 18.4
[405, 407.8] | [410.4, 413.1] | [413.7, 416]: -0.02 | 12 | 15.1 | 14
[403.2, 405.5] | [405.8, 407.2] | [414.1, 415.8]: 0.53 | 14.9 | 15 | 14.9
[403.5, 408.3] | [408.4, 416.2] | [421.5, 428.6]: 0.99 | 13.1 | 25.1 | 17.1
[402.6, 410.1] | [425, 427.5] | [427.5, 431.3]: -0.39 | 13.7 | 24.5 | 23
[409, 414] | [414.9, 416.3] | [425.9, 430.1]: 0.16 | 14.5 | 27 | 17.6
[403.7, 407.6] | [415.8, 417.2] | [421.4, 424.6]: 0.16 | 12.9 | 22.1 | 18.7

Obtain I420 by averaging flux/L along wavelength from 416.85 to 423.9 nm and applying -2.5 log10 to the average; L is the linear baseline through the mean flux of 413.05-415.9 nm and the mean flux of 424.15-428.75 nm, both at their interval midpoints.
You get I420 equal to 0.31 mag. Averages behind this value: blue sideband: 15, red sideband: 27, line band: 15.9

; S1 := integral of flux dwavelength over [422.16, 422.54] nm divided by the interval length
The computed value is 17.8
